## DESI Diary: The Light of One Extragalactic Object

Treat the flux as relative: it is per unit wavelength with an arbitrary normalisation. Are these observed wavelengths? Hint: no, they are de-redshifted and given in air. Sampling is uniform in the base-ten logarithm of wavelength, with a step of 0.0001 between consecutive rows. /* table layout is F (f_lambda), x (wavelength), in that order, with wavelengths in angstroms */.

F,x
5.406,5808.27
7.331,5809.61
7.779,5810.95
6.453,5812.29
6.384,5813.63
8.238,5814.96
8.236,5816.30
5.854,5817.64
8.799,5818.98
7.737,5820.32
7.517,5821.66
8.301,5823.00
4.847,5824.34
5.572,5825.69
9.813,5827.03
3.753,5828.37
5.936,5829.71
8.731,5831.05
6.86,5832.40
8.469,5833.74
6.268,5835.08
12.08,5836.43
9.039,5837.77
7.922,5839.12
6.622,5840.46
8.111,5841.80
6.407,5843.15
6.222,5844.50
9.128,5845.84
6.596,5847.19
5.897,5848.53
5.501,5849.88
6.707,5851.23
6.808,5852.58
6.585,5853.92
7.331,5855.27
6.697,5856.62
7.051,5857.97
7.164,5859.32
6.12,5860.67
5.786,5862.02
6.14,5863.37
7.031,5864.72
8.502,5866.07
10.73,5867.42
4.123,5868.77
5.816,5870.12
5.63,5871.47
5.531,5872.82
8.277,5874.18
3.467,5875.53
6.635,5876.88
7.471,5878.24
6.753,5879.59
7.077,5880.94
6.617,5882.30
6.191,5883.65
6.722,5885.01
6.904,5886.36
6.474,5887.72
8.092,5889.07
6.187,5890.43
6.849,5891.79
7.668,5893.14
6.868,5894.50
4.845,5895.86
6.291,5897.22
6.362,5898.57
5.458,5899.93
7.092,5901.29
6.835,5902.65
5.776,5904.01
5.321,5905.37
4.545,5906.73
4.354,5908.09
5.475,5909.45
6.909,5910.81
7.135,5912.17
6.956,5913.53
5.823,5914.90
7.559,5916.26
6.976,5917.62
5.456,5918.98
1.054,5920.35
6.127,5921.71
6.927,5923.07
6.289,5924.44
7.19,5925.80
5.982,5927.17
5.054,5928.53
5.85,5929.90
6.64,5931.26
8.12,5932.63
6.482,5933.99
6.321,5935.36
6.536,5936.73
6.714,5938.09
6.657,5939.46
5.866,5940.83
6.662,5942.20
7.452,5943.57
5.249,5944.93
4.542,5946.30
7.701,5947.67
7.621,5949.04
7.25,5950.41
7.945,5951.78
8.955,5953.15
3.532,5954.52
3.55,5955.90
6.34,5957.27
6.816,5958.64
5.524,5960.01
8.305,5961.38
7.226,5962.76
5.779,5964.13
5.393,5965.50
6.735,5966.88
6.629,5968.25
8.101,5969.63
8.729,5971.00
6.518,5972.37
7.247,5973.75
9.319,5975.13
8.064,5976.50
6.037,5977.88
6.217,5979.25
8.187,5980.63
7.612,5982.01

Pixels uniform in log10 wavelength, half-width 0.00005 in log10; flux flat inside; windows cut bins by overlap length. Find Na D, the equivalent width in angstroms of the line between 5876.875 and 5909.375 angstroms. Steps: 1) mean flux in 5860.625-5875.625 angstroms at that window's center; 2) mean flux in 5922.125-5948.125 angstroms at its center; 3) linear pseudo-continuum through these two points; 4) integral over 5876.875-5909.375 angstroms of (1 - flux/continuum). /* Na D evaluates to 0.7 angstroms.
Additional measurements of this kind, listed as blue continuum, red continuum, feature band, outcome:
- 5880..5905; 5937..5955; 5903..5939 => 2.96 angstroms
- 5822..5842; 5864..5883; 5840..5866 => 1.12 angstroms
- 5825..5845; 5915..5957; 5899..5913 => 1.51 angstroms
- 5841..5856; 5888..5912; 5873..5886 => -0.19 angstroms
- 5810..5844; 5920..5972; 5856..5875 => 1.01 angstroms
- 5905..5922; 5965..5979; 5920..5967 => 1.08 angstroms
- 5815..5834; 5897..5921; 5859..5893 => -1.59 angstroms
